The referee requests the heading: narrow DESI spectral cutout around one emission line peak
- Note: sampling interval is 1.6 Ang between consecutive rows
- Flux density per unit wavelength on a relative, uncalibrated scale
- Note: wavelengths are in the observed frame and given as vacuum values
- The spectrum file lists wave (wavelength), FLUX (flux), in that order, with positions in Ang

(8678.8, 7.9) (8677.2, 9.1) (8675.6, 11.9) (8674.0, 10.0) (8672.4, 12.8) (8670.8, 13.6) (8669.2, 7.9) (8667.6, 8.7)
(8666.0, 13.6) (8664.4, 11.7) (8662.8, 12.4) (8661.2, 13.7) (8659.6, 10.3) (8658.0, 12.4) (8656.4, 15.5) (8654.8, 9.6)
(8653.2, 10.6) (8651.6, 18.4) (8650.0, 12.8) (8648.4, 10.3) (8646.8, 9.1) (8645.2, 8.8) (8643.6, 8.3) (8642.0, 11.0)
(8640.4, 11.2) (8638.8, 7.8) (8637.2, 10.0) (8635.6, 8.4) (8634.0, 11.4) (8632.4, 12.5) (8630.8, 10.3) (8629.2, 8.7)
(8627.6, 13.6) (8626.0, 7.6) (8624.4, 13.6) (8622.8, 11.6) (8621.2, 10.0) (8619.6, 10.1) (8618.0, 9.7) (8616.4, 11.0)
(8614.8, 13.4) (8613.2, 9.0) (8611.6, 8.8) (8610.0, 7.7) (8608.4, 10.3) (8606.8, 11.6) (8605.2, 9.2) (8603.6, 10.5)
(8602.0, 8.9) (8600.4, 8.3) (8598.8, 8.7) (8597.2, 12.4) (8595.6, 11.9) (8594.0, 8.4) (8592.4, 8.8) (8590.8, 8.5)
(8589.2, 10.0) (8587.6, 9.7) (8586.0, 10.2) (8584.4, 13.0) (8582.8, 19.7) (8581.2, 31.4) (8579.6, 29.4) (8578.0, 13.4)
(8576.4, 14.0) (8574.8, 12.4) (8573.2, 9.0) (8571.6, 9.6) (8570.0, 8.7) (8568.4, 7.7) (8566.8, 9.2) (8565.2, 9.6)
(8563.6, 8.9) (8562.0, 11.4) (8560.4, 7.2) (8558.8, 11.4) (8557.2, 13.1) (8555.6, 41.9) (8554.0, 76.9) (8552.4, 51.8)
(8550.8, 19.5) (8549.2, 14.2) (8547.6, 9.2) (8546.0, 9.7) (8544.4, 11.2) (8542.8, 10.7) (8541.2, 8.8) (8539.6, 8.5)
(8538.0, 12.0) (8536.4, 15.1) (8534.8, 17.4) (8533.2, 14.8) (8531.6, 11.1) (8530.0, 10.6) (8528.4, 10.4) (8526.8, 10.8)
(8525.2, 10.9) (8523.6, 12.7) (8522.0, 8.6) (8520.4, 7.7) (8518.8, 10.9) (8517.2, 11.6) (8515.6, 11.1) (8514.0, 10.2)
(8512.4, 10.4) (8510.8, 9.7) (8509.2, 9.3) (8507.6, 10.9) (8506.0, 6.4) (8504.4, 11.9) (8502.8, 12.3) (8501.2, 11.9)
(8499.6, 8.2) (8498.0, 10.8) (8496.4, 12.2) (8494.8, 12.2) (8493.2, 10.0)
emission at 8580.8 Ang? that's [N II] 6583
